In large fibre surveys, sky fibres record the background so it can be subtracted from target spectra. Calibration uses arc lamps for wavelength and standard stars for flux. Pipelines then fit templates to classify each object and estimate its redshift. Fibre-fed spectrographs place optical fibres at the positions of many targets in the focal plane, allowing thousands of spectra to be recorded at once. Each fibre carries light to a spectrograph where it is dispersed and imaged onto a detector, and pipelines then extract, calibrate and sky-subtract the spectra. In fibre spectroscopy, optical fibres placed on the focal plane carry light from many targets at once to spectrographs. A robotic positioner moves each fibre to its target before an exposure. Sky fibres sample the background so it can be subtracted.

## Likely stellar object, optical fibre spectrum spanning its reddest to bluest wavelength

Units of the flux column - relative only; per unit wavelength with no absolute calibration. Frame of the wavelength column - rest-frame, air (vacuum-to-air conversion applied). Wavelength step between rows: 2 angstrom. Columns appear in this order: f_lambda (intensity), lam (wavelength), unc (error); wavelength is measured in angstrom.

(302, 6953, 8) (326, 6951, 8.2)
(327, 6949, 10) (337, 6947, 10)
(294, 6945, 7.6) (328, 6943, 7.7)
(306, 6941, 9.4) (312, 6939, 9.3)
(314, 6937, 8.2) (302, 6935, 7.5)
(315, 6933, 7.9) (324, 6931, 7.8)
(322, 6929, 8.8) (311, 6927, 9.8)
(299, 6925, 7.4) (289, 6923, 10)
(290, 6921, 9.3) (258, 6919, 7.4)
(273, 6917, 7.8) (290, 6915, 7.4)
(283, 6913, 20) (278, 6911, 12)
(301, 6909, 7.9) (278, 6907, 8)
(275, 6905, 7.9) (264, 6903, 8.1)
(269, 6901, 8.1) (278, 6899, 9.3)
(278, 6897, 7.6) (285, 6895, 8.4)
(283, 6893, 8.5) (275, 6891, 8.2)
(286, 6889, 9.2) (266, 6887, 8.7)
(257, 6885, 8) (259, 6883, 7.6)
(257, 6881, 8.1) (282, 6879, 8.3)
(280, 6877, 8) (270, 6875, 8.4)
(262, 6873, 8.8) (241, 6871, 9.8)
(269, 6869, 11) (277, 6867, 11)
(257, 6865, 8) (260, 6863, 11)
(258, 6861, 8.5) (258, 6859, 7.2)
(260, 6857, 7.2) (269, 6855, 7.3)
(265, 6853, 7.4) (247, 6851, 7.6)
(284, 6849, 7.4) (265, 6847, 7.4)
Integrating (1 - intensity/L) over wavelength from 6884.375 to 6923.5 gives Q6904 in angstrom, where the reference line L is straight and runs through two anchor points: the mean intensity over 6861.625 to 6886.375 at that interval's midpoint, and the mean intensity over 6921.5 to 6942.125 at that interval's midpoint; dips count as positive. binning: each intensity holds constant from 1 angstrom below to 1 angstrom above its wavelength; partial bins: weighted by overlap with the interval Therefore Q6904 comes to 1.3 angstrom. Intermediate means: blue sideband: 264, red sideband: 309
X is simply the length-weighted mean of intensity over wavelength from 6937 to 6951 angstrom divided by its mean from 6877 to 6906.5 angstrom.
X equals 1.2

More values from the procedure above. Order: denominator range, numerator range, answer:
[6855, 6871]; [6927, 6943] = 1.20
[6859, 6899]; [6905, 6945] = 1.11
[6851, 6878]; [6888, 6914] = 1.06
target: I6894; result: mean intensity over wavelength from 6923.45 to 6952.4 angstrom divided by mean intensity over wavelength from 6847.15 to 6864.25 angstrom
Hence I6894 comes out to 1.20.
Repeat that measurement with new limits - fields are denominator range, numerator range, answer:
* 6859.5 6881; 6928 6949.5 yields 1.19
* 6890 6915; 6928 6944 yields 1.13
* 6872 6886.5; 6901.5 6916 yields 1.05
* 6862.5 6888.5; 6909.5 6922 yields 1.06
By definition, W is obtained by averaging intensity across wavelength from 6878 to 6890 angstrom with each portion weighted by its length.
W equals 268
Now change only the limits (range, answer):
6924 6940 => 312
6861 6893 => 267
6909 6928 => 286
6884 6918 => 278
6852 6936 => 277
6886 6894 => 278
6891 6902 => 278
